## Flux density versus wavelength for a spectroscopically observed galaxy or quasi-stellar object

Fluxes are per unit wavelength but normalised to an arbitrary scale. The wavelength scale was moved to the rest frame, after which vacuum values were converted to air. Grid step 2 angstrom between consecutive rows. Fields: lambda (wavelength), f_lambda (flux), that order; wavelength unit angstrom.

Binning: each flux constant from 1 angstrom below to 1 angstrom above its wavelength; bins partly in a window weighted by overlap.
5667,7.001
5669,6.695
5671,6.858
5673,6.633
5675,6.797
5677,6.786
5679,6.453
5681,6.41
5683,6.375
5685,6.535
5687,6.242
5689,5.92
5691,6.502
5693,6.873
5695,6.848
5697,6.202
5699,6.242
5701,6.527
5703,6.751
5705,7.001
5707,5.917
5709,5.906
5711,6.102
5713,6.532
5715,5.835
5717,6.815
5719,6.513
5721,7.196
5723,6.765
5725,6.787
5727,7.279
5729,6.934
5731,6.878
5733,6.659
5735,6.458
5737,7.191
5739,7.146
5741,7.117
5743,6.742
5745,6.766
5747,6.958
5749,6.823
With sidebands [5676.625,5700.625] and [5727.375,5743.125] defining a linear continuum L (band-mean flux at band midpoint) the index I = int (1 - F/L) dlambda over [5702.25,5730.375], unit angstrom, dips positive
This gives 0.5 angstrom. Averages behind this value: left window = 6.44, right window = 6.91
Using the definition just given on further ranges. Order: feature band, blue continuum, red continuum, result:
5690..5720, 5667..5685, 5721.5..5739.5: 1.51 angstrom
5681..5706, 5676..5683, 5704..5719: -0.26 angstrom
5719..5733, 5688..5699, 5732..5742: -0.25 angstrom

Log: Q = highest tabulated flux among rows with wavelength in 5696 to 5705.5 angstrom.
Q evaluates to 7.001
